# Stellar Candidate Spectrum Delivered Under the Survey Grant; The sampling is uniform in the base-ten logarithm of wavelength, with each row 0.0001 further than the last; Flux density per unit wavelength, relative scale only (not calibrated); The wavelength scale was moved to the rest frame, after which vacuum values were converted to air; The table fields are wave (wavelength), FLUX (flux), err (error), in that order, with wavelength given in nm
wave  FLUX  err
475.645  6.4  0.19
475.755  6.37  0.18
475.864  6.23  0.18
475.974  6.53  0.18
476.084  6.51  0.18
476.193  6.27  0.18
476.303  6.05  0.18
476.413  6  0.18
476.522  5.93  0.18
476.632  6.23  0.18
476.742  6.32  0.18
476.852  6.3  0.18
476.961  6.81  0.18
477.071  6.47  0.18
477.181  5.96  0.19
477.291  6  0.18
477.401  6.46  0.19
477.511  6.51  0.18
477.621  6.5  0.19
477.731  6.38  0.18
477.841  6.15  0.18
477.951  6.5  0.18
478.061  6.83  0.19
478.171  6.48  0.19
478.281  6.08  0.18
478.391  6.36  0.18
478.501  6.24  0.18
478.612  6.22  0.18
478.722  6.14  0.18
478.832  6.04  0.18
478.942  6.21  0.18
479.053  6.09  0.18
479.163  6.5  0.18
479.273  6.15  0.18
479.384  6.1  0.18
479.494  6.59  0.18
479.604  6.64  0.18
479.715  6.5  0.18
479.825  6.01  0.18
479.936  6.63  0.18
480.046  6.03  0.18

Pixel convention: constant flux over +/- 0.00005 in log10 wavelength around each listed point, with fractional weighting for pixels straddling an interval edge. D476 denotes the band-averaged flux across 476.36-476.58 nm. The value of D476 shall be 5.98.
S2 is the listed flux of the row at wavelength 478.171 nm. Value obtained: 6.48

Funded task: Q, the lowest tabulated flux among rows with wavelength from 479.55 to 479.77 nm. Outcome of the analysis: 6.5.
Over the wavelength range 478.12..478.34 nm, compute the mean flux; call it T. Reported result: 6.29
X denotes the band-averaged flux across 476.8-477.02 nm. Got 6.58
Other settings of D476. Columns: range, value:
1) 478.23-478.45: 6.23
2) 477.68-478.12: 6.47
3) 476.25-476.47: 6.03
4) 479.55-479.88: 6.38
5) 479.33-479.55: 6.37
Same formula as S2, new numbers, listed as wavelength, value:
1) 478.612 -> 6.22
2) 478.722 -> 6.14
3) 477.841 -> 6.15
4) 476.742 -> 6.32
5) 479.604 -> 6.64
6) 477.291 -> 6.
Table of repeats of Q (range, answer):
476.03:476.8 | 5.93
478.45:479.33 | 6.04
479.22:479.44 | 6.1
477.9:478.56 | 6.08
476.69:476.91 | 6.3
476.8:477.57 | 5.96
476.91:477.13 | 6.47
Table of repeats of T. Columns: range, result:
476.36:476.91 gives 6.17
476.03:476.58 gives 6.16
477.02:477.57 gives 6.28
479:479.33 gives 6.25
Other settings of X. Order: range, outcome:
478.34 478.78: 6.23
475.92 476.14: 6.53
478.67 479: 6.13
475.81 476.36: 6.31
